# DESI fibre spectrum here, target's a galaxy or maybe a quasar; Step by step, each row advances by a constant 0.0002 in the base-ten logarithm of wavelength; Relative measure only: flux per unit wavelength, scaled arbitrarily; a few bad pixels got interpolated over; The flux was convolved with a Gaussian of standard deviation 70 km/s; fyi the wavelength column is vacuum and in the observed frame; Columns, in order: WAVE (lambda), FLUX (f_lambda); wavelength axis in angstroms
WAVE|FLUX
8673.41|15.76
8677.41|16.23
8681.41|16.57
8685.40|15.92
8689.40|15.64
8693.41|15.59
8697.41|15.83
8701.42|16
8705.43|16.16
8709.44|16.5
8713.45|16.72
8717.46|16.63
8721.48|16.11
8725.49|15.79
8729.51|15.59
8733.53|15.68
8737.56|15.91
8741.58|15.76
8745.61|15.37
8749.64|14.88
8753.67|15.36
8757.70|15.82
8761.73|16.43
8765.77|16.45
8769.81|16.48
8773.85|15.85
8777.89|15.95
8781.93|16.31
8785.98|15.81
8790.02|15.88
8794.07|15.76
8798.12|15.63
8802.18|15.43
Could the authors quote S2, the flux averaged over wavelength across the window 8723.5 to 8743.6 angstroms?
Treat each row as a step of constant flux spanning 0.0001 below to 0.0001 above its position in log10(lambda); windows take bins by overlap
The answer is 15.7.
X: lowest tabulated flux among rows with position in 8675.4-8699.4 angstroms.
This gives 15.59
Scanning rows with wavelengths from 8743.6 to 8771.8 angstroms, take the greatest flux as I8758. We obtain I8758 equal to 16.48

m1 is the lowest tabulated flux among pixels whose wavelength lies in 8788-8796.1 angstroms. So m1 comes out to 15.76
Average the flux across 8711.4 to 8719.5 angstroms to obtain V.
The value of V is 16.7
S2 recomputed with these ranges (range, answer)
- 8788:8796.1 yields 15.8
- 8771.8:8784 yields 16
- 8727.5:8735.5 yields 15.6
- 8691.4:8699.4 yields 15.7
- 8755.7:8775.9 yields 16.2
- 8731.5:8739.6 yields 15.8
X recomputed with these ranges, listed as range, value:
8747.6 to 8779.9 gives 14.88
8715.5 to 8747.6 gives 15.37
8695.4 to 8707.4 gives 15.83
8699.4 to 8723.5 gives 16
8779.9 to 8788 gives 15.81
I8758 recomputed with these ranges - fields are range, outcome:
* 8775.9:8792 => 16.31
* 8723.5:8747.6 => 15.91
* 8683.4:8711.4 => 16.5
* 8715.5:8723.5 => 16.63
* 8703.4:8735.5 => 16.72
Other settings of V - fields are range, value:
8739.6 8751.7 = 15.3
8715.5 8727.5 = 16.2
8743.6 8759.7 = 15.4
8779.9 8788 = 16.1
